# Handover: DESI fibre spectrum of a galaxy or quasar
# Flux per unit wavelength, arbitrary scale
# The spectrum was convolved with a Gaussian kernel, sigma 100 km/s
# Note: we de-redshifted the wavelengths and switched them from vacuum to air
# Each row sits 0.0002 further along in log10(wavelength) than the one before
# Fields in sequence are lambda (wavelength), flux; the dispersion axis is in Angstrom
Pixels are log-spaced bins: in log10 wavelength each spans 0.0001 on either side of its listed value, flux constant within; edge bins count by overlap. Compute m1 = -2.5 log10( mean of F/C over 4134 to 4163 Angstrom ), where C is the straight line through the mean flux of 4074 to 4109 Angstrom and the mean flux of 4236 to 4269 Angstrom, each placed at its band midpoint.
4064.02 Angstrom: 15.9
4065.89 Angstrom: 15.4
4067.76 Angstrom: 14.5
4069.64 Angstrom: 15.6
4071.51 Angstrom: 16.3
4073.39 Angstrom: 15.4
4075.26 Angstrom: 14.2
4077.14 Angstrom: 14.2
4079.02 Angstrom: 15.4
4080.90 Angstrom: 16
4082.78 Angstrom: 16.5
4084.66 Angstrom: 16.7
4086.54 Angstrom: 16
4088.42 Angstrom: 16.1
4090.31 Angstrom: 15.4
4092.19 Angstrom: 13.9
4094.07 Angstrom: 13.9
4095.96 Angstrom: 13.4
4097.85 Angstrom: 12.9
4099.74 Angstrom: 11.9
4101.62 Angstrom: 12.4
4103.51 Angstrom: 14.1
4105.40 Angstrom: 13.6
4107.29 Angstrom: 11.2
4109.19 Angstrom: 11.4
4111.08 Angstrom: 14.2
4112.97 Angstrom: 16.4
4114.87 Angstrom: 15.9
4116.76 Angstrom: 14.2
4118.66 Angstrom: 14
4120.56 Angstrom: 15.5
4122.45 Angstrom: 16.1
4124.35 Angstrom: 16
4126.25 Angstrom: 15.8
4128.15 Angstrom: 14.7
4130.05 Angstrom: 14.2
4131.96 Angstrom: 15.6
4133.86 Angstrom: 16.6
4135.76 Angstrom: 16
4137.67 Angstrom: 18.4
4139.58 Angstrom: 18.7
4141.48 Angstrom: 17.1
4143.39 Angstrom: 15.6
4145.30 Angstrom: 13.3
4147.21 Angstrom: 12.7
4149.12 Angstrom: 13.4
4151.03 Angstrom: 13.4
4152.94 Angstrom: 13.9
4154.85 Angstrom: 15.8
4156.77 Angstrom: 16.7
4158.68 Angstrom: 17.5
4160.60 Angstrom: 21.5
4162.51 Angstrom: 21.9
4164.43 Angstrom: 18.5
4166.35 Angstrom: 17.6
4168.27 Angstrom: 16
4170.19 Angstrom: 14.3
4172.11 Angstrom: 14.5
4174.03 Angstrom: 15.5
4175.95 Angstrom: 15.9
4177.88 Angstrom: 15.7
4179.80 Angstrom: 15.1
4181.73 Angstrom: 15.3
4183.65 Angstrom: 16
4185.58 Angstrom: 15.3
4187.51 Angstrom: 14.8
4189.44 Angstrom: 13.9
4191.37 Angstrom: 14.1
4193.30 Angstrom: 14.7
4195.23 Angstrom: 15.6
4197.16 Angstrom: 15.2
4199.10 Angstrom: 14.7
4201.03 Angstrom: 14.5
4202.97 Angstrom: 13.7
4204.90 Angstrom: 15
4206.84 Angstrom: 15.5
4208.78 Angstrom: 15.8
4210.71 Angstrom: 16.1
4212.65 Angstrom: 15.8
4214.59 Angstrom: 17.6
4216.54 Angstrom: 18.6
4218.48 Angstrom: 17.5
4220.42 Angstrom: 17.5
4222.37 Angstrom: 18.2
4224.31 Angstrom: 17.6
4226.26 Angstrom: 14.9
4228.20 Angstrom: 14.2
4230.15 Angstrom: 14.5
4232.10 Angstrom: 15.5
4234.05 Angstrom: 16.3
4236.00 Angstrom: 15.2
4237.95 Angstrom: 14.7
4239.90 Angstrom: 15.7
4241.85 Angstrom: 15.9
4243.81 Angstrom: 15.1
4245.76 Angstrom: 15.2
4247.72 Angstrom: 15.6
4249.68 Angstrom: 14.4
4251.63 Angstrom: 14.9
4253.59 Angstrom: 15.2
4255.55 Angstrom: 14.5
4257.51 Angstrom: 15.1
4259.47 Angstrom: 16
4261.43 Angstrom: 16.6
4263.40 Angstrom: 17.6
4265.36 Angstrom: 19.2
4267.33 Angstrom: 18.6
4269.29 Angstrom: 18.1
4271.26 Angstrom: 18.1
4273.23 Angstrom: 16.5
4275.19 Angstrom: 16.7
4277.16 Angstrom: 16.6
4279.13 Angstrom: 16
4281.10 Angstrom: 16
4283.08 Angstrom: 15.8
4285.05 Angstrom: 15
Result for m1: -0.10 mag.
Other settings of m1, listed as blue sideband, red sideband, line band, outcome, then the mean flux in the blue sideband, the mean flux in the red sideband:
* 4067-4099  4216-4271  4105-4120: 0.10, 15.1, 16.2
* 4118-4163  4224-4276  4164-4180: 0.01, 16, 16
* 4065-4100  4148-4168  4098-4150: 0.09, 15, 17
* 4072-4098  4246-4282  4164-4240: 0.02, 15.1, 16.4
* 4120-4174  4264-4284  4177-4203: 0.11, 16.1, 17.2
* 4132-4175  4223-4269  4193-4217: 0.03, 16.3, 15.8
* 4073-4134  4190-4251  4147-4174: -0.08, 14.6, 15.6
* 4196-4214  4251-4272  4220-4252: 0.03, 15.2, 16.7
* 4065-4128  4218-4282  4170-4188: 0.01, 14.7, 16.2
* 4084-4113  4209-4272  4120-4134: -0.09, 13.9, 16.2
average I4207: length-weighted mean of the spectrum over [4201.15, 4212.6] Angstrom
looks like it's 15.2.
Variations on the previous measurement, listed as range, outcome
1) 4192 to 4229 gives 15.9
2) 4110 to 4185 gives 15.9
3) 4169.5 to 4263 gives 15.5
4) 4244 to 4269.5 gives 16.1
